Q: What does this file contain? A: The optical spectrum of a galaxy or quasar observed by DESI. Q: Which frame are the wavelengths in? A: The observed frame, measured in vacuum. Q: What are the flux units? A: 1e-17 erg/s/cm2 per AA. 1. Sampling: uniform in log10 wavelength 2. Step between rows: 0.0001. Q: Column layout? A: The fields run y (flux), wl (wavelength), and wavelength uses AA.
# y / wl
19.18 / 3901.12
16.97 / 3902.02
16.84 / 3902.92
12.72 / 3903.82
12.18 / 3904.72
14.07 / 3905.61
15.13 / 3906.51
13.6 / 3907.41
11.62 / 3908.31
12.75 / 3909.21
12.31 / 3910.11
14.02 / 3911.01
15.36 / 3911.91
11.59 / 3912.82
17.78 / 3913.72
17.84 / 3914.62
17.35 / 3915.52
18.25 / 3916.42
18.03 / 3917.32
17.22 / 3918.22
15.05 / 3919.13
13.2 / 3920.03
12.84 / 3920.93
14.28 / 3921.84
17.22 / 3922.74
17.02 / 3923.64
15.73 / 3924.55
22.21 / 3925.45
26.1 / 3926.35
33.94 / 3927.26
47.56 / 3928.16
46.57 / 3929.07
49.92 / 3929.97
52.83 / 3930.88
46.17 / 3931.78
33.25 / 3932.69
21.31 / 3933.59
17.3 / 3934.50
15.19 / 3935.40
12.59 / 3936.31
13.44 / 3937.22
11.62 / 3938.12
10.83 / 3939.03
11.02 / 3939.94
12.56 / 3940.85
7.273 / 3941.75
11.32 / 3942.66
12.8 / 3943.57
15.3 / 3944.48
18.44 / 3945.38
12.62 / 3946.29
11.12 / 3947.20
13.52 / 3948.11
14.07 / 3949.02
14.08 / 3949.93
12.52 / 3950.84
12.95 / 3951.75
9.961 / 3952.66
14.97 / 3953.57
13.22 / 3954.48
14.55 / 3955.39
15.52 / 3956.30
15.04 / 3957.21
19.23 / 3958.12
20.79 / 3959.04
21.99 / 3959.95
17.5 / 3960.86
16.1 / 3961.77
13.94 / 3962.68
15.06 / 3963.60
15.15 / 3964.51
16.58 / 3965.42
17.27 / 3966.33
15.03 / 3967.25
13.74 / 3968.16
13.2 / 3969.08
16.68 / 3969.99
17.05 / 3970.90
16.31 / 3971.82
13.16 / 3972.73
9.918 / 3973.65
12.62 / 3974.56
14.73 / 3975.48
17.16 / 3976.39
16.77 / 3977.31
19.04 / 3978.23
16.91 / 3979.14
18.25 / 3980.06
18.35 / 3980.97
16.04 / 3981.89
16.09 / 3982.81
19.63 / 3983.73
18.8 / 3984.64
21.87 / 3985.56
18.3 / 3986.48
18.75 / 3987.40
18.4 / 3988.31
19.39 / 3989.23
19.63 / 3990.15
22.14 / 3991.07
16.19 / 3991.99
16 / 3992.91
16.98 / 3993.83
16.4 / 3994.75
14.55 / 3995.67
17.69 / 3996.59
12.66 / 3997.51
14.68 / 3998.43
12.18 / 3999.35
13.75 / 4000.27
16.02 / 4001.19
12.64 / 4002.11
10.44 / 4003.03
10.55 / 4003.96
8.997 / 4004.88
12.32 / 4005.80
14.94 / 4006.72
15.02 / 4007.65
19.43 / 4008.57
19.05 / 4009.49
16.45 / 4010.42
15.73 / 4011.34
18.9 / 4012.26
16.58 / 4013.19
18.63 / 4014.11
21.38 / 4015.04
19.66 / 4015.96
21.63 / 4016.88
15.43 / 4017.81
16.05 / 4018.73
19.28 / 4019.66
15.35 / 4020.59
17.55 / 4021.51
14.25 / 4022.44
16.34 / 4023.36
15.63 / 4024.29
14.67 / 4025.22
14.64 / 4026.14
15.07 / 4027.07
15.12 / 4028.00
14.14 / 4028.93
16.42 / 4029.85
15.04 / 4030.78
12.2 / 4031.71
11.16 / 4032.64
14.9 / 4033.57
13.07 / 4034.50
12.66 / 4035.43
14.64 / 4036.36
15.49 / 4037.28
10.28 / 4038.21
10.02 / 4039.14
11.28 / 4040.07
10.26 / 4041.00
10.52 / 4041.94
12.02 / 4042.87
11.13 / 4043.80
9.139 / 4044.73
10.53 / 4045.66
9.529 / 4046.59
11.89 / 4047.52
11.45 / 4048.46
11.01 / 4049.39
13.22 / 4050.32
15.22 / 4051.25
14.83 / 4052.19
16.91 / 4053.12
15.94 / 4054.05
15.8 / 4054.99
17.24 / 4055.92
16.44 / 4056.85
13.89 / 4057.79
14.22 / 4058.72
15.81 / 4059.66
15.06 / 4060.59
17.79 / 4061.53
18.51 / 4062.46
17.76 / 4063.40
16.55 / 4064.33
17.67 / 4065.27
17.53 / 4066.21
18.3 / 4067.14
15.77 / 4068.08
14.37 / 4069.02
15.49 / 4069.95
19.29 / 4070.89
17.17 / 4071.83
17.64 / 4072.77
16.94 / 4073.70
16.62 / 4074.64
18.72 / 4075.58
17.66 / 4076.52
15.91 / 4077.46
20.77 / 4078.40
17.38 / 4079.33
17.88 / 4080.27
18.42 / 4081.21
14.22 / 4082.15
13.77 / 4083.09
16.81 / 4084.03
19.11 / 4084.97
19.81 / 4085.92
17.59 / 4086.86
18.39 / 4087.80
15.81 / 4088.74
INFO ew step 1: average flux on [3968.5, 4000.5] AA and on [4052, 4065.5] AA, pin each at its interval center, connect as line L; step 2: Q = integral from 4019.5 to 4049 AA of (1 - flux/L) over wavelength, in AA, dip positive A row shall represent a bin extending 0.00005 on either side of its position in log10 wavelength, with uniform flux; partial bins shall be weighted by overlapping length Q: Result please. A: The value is 5.7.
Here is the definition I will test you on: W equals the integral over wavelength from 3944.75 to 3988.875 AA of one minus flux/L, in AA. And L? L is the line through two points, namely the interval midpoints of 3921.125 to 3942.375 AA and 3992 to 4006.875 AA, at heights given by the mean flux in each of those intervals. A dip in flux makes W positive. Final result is 5.9 AA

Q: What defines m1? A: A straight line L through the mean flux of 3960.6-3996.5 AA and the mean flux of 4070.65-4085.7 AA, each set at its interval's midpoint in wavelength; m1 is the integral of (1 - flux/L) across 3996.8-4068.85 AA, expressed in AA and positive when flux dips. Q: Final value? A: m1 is 9.82 AA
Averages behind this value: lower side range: 16.7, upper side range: 17.4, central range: 14.7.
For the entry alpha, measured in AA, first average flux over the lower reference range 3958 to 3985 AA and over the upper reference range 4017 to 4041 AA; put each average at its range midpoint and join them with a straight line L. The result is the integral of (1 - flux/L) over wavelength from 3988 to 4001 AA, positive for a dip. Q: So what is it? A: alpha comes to -0.67 AA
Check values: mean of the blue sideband 16.4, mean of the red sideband 14.4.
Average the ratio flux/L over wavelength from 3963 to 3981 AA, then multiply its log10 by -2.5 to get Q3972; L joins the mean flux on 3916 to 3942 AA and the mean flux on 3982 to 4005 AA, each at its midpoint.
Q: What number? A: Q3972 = 0.17 mag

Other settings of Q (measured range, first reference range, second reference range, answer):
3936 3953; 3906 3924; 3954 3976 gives 3.2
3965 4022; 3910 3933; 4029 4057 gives 3.3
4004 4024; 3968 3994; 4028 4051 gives -3.3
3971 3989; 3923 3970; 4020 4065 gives 0.3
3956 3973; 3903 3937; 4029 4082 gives 2.4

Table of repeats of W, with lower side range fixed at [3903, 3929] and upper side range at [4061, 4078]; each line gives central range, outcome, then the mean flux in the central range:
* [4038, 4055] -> 5.11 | 12.1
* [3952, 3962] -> 0.82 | 16.2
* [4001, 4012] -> 1.96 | 14.3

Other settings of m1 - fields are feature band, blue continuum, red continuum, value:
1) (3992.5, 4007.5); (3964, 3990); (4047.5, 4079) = 2.5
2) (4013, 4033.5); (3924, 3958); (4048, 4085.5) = 1.7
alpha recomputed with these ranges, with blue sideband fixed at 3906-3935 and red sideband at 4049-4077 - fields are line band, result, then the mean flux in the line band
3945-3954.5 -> 3.5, 13.4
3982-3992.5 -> 0.3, 18.9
